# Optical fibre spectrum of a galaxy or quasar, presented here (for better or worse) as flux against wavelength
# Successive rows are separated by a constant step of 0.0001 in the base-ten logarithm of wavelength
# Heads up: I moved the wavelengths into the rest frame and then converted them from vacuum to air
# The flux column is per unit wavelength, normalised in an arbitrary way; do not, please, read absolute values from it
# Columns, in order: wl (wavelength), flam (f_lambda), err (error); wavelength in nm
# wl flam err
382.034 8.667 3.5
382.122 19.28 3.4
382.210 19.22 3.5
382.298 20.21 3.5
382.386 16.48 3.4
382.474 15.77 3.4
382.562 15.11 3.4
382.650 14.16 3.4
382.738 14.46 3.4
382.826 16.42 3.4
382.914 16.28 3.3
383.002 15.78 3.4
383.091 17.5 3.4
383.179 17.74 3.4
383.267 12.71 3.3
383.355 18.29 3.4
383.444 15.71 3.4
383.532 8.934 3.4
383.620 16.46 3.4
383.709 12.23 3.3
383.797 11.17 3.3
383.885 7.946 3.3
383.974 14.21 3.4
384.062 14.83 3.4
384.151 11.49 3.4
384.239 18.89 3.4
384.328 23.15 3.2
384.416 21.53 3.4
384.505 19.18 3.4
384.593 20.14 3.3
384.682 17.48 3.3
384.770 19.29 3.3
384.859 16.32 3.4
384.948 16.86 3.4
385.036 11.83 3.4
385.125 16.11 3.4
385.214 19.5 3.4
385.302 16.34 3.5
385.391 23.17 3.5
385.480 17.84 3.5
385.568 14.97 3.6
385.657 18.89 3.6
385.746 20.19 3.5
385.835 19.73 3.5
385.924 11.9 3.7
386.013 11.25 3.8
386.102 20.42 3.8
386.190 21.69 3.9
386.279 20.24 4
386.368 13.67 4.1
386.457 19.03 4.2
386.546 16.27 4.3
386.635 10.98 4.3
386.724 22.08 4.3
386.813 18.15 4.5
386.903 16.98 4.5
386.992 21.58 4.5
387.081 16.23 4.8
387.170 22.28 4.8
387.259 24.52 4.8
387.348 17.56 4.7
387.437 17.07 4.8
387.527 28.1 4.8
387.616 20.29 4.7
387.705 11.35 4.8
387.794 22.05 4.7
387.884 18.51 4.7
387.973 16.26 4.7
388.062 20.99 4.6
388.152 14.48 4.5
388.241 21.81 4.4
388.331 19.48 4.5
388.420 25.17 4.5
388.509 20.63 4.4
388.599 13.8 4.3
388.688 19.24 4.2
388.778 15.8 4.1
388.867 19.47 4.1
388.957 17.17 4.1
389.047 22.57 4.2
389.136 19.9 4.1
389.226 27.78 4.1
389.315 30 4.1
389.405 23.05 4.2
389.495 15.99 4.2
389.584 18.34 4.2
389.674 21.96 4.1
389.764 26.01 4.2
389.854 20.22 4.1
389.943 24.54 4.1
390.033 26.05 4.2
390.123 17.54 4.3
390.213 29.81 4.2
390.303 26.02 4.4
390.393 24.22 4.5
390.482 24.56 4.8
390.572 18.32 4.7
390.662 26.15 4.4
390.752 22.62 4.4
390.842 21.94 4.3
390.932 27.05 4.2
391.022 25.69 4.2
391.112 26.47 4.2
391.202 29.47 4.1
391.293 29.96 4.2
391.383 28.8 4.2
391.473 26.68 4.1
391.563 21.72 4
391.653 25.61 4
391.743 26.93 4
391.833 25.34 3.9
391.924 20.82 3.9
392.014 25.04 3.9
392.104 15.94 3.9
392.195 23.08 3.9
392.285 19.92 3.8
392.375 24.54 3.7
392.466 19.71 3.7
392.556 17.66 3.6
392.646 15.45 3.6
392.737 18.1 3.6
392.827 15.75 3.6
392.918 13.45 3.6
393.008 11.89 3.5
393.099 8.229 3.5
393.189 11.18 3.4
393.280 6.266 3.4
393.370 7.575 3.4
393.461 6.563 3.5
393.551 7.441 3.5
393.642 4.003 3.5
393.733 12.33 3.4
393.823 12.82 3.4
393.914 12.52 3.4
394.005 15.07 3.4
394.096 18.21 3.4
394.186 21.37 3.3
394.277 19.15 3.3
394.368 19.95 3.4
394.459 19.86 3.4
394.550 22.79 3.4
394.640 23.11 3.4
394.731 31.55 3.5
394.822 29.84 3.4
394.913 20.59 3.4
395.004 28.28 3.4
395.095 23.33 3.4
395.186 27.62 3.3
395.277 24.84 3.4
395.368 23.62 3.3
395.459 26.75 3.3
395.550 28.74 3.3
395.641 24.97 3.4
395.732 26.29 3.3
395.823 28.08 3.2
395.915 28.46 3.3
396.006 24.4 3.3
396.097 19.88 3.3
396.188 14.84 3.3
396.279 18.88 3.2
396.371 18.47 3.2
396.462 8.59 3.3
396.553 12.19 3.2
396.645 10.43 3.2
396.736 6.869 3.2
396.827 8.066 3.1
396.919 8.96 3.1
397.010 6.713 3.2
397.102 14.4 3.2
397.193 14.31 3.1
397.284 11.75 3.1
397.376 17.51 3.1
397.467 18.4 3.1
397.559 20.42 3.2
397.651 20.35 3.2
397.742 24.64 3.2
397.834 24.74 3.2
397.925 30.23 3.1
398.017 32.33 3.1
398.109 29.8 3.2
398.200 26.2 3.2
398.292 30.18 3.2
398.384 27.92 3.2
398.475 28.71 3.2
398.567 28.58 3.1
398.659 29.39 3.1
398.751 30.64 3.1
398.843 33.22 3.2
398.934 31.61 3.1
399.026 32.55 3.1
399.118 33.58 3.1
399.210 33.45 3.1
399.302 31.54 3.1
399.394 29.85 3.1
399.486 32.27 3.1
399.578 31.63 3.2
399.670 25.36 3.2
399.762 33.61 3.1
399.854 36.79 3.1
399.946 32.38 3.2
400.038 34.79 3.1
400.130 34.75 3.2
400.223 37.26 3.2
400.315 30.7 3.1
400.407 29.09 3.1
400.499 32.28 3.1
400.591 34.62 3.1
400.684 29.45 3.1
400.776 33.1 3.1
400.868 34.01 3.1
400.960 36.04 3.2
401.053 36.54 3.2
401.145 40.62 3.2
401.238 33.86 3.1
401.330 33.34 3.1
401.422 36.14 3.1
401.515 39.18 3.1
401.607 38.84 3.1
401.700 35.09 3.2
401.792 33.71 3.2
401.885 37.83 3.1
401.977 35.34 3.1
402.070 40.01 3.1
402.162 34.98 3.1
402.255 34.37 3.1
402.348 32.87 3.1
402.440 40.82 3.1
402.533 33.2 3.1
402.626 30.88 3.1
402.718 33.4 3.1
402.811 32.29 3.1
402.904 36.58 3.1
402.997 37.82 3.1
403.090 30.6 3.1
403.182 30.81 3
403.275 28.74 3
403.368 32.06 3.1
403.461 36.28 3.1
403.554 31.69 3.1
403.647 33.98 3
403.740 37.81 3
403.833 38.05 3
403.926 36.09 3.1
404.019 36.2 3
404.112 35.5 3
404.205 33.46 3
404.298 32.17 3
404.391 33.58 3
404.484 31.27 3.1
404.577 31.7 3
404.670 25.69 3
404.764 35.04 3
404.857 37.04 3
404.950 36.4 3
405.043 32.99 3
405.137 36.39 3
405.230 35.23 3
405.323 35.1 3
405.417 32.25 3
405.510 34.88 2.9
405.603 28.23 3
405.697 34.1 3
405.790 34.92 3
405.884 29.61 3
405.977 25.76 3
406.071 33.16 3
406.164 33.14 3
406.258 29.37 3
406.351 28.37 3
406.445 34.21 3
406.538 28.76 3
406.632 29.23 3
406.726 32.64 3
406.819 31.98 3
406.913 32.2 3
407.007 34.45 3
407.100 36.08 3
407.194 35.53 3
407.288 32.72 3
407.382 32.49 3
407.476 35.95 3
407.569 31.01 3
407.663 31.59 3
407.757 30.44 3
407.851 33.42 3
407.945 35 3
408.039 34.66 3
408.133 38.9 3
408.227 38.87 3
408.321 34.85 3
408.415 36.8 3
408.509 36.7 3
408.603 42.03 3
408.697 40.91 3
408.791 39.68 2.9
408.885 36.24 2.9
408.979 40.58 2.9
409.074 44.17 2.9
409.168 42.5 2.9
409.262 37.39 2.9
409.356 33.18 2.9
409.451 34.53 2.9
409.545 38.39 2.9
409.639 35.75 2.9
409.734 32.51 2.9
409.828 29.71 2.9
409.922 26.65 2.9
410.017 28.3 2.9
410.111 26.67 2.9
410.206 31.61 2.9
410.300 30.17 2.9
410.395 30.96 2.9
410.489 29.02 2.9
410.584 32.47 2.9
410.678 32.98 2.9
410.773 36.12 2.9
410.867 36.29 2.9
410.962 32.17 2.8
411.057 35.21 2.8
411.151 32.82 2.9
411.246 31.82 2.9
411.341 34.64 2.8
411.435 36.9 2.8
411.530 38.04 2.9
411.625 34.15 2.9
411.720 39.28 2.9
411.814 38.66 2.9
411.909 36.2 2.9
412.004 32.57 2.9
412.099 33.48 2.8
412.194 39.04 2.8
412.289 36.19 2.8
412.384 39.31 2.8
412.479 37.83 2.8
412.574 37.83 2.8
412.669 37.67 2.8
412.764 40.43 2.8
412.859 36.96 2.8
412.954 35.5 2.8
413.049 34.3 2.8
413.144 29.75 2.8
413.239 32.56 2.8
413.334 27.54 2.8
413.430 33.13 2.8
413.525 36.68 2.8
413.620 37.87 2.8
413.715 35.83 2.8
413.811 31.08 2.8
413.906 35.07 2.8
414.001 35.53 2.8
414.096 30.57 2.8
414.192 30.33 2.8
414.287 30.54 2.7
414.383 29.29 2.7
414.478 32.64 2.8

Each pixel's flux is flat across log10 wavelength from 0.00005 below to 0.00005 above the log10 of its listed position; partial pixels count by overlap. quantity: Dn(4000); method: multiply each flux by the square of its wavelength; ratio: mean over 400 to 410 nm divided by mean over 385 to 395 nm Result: 1.88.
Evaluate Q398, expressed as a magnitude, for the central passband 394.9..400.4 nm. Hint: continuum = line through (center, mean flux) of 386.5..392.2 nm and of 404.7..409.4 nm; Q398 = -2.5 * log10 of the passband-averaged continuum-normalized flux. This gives 0.13 mag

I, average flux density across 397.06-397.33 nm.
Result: 13.5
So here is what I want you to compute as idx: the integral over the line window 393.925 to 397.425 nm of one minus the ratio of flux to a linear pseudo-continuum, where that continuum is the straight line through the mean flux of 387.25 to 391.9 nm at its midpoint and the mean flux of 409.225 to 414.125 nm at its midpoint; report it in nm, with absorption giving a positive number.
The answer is 0.81 nm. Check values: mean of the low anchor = 22.4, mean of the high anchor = 34.2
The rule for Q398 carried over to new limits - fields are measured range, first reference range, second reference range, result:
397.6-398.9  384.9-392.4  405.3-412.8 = -0.04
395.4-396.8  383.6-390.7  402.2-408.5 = 0.30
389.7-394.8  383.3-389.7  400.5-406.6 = 0.15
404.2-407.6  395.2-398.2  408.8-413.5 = -0.12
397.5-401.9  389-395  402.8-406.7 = -0.13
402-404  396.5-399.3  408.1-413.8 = -0.24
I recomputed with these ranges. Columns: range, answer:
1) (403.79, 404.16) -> 36.4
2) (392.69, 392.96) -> 15.8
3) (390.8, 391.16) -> 25.4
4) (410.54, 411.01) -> 34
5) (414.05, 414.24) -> 30.4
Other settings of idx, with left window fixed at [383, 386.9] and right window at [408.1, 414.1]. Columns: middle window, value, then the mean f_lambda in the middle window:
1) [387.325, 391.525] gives -0.48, 22.2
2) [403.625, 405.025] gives -0.18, 34.3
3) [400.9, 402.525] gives -0.44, 36.3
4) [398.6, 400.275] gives -0.34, 32.4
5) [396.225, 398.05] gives 0.65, 16.3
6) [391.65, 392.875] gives 0.06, 20.8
